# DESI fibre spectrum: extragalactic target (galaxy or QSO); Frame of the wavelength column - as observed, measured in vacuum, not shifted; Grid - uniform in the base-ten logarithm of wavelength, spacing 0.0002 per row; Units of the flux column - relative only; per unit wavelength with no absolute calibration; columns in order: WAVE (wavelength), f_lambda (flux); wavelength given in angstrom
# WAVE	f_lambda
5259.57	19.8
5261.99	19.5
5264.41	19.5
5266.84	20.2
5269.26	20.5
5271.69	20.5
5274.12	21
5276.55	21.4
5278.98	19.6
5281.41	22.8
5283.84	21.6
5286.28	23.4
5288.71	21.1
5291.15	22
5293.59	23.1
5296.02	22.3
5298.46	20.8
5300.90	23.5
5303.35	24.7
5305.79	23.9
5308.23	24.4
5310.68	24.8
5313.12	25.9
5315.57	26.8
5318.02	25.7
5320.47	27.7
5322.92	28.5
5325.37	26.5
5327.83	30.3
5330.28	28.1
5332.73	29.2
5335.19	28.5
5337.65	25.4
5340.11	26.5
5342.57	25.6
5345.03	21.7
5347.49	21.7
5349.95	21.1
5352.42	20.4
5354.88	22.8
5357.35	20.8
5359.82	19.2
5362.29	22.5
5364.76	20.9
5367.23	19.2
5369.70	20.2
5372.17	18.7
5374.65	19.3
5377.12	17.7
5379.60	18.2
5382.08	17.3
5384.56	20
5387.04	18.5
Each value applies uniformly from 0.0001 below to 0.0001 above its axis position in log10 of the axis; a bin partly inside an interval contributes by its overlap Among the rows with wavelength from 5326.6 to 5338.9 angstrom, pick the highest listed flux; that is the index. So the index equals 30.3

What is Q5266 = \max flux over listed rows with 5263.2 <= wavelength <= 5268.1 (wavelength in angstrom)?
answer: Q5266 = 20.2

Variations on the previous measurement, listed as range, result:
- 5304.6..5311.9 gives 24.8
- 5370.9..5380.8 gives 19.3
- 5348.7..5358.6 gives 22.8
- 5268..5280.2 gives 21.4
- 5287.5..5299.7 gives 23.1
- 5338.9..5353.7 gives 26.5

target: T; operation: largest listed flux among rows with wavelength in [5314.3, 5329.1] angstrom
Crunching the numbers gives 30.3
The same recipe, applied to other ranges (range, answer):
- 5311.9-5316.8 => 26.8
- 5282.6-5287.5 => 23.4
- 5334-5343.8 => 28.5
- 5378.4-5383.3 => 18.2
